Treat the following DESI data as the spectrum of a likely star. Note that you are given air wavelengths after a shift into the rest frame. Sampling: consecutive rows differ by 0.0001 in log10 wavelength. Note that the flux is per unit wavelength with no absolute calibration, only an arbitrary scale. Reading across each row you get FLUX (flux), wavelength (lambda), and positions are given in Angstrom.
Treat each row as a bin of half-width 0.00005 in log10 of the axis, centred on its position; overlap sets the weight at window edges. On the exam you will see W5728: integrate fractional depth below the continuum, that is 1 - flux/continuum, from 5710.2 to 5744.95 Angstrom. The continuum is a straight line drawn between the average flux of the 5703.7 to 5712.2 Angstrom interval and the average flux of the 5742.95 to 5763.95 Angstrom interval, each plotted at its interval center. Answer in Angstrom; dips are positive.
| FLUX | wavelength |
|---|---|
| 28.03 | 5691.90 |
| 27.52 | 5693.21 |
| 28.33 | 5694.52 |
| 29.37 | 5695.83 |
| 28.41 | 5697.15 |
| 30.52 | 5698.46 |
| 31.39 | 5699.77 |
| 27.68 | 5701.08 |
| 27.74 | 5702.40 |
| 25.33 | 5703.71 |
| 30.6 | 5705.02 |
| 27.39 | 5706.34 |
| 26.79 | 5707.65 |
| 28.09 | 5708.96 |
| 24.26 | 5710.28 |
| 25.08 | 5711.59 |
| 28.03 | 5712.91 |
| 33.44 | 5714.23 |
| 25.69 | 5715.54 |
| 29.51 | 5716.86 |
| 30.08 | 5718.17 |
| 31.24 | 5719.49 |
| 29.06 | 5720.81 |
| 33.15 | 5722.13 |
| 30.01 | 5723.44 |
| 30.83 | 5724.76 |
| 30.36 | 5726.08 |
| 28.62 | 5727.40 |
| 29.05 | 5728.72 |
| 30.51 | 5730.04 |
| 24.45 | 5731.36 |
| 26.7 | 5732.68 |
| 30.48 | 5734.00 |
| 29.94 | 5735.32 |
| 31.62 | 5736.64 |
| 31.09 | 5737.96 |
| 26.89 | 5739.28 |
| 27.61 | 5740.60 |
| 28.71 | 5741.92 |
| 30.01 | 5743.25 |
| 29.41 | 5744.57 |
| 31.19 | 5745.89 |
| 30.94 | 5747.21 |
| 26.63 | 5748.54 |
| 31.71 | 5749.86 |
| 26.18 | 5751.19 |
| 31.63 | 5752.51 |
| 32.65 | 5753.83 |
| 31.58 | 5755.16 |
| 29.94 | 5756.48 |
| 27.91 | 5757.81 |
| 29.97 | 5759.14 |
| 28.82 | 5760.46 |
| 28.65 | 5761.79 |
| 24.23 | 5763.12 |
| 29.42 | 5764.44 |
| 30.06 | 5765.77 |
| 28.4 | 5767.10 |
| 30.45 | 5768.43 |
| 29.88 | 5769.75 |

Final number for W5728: -1.4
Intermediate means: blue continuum 26.9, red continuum 29.5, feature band 29.2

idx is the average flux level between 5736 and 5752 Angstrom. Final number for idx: 29.4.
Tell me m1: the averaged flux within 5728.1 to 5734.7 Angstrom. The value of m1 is 28.2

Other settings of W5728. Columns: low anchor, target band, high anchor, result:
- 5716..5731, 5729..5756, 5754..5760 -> 0.49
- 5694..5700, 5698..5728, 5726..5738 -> 0.44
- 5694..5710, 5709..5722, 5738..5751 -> -0.01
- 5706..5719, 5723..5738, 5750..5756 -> -0.15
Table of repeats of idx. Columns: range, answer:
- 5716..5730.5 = 30.1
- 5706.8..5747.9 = 29.1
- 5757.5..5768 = 28.5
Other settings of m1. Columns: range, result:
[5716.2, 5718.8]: 29.8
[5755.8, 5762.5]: 29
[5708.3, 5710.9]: 26.2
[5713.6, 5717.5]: 29.5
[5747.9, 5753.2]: 29.1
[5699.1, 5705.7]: 28.5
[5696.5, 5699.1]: 29.5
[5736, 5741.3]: 29.3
